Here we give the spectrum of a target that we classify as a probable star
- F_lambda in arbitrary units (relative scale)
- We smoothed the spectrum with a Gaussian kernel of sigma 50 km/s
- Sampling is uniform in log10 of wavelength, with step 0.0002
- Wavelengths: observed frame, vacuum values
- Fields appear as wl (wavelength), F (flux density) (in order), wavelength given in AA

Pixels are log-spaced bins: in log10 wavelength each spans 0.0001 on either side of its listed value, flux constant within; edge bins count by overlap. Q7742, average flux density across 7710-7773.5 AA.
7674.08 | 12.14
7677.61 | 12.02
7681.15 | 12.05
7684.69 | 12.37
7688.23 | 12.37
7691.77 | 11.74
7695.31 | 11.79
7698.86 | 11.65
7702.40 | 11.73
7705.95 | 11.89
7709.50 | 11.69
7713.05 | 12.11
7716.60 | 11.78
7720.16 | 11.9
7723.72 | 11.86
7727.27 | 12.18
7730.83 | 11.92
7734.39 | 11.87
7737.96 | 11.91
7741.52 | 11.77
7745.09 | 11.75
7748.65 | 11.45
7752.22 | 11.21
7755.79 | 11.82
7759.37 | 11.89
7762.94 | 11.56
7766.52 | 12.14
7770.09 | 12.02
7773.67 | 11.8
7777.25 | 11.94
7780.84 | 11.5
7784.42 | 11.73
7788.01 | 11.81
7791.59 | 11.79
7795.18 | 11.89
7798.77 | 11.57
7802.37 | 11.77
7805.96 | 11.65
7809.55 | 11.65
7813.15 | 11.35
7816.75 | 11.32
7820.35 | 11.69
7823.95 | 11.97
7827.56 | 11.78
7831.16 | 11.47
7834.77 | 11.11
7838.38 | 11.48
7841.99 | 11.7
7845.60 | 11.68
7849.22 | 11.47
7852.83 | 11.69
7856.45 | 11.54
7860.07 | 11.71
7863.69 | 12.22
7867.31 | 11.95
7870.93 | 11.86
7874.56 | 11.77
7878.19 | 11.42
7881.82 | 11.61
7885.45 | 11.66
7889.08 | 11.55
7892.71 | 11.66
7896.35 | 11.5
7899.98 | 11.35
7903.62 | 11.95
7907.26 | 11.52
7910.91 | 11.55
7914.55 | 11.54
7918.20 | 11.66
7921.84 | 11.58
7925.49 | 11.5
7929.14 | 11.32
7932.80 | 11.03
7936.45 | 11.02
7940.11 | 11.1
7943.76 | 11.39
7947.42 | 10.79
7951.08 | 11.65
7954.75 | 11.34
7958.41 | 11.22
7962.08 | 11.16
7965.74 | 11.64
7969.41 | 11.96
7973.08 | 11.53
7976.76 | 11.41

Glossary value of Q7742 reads 11.8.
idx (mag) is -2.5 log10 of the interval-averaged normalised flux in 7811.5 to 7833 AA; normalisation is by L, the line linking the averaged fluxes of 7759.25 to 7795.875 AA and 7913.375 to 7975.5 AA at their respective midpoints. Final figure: 0.01 mag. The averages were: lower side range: 11.8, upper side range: 11.4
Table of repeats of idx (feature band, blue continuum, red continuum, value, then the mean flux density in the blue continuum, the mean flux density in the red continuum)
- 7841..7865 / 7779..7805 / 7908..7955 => -0.014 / 11.7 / 11.3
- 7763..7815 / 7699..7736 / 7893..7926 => 0.002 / 11.9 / 11.6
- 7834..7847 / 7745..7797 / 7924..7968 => 0.004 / 11.8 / 11.3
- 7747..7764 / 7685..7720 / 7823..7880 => 0.021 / 11.9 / 11.7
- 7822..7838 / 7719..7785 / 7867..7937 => 0.009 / 11.8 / 11.6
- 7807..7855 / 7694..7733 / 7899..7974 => 0.006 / 11.9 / 11.4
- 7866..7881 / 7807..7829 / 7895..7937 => -0.018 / 11.6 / 11.5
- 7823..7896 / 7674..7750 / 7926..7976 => -0.010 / 11.9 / 11.3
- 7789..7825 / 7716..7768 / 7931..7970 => -0.003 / 11.8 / 11.3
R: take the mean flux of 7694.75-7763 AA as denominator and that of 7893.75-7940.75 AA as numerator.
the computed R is 1.0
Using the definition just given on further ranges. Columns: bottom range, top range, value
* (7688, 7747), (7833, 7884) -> 0.98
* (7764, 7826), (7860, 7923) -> 0.99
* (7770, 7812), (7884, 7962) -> 0.97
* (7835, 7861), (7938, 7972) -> 0.98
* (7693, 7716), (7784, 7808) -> 0.99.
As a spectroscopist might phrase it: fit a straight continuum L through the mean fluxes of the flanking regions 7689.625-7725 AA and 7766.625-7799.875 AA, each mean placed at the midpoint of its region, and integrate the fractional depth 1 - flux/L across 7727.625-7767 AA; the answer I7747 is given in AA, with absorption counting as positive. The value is 0.19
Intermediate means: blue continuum 11.8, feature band 11.8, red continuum 11.8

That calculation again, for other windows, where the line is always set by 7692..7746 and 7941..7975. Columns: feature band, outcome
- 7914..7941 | 0.3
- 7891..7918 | -0.2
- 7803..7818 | 0.2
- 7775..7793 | 0.0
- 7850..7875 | -0.5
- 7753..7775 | -0.1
